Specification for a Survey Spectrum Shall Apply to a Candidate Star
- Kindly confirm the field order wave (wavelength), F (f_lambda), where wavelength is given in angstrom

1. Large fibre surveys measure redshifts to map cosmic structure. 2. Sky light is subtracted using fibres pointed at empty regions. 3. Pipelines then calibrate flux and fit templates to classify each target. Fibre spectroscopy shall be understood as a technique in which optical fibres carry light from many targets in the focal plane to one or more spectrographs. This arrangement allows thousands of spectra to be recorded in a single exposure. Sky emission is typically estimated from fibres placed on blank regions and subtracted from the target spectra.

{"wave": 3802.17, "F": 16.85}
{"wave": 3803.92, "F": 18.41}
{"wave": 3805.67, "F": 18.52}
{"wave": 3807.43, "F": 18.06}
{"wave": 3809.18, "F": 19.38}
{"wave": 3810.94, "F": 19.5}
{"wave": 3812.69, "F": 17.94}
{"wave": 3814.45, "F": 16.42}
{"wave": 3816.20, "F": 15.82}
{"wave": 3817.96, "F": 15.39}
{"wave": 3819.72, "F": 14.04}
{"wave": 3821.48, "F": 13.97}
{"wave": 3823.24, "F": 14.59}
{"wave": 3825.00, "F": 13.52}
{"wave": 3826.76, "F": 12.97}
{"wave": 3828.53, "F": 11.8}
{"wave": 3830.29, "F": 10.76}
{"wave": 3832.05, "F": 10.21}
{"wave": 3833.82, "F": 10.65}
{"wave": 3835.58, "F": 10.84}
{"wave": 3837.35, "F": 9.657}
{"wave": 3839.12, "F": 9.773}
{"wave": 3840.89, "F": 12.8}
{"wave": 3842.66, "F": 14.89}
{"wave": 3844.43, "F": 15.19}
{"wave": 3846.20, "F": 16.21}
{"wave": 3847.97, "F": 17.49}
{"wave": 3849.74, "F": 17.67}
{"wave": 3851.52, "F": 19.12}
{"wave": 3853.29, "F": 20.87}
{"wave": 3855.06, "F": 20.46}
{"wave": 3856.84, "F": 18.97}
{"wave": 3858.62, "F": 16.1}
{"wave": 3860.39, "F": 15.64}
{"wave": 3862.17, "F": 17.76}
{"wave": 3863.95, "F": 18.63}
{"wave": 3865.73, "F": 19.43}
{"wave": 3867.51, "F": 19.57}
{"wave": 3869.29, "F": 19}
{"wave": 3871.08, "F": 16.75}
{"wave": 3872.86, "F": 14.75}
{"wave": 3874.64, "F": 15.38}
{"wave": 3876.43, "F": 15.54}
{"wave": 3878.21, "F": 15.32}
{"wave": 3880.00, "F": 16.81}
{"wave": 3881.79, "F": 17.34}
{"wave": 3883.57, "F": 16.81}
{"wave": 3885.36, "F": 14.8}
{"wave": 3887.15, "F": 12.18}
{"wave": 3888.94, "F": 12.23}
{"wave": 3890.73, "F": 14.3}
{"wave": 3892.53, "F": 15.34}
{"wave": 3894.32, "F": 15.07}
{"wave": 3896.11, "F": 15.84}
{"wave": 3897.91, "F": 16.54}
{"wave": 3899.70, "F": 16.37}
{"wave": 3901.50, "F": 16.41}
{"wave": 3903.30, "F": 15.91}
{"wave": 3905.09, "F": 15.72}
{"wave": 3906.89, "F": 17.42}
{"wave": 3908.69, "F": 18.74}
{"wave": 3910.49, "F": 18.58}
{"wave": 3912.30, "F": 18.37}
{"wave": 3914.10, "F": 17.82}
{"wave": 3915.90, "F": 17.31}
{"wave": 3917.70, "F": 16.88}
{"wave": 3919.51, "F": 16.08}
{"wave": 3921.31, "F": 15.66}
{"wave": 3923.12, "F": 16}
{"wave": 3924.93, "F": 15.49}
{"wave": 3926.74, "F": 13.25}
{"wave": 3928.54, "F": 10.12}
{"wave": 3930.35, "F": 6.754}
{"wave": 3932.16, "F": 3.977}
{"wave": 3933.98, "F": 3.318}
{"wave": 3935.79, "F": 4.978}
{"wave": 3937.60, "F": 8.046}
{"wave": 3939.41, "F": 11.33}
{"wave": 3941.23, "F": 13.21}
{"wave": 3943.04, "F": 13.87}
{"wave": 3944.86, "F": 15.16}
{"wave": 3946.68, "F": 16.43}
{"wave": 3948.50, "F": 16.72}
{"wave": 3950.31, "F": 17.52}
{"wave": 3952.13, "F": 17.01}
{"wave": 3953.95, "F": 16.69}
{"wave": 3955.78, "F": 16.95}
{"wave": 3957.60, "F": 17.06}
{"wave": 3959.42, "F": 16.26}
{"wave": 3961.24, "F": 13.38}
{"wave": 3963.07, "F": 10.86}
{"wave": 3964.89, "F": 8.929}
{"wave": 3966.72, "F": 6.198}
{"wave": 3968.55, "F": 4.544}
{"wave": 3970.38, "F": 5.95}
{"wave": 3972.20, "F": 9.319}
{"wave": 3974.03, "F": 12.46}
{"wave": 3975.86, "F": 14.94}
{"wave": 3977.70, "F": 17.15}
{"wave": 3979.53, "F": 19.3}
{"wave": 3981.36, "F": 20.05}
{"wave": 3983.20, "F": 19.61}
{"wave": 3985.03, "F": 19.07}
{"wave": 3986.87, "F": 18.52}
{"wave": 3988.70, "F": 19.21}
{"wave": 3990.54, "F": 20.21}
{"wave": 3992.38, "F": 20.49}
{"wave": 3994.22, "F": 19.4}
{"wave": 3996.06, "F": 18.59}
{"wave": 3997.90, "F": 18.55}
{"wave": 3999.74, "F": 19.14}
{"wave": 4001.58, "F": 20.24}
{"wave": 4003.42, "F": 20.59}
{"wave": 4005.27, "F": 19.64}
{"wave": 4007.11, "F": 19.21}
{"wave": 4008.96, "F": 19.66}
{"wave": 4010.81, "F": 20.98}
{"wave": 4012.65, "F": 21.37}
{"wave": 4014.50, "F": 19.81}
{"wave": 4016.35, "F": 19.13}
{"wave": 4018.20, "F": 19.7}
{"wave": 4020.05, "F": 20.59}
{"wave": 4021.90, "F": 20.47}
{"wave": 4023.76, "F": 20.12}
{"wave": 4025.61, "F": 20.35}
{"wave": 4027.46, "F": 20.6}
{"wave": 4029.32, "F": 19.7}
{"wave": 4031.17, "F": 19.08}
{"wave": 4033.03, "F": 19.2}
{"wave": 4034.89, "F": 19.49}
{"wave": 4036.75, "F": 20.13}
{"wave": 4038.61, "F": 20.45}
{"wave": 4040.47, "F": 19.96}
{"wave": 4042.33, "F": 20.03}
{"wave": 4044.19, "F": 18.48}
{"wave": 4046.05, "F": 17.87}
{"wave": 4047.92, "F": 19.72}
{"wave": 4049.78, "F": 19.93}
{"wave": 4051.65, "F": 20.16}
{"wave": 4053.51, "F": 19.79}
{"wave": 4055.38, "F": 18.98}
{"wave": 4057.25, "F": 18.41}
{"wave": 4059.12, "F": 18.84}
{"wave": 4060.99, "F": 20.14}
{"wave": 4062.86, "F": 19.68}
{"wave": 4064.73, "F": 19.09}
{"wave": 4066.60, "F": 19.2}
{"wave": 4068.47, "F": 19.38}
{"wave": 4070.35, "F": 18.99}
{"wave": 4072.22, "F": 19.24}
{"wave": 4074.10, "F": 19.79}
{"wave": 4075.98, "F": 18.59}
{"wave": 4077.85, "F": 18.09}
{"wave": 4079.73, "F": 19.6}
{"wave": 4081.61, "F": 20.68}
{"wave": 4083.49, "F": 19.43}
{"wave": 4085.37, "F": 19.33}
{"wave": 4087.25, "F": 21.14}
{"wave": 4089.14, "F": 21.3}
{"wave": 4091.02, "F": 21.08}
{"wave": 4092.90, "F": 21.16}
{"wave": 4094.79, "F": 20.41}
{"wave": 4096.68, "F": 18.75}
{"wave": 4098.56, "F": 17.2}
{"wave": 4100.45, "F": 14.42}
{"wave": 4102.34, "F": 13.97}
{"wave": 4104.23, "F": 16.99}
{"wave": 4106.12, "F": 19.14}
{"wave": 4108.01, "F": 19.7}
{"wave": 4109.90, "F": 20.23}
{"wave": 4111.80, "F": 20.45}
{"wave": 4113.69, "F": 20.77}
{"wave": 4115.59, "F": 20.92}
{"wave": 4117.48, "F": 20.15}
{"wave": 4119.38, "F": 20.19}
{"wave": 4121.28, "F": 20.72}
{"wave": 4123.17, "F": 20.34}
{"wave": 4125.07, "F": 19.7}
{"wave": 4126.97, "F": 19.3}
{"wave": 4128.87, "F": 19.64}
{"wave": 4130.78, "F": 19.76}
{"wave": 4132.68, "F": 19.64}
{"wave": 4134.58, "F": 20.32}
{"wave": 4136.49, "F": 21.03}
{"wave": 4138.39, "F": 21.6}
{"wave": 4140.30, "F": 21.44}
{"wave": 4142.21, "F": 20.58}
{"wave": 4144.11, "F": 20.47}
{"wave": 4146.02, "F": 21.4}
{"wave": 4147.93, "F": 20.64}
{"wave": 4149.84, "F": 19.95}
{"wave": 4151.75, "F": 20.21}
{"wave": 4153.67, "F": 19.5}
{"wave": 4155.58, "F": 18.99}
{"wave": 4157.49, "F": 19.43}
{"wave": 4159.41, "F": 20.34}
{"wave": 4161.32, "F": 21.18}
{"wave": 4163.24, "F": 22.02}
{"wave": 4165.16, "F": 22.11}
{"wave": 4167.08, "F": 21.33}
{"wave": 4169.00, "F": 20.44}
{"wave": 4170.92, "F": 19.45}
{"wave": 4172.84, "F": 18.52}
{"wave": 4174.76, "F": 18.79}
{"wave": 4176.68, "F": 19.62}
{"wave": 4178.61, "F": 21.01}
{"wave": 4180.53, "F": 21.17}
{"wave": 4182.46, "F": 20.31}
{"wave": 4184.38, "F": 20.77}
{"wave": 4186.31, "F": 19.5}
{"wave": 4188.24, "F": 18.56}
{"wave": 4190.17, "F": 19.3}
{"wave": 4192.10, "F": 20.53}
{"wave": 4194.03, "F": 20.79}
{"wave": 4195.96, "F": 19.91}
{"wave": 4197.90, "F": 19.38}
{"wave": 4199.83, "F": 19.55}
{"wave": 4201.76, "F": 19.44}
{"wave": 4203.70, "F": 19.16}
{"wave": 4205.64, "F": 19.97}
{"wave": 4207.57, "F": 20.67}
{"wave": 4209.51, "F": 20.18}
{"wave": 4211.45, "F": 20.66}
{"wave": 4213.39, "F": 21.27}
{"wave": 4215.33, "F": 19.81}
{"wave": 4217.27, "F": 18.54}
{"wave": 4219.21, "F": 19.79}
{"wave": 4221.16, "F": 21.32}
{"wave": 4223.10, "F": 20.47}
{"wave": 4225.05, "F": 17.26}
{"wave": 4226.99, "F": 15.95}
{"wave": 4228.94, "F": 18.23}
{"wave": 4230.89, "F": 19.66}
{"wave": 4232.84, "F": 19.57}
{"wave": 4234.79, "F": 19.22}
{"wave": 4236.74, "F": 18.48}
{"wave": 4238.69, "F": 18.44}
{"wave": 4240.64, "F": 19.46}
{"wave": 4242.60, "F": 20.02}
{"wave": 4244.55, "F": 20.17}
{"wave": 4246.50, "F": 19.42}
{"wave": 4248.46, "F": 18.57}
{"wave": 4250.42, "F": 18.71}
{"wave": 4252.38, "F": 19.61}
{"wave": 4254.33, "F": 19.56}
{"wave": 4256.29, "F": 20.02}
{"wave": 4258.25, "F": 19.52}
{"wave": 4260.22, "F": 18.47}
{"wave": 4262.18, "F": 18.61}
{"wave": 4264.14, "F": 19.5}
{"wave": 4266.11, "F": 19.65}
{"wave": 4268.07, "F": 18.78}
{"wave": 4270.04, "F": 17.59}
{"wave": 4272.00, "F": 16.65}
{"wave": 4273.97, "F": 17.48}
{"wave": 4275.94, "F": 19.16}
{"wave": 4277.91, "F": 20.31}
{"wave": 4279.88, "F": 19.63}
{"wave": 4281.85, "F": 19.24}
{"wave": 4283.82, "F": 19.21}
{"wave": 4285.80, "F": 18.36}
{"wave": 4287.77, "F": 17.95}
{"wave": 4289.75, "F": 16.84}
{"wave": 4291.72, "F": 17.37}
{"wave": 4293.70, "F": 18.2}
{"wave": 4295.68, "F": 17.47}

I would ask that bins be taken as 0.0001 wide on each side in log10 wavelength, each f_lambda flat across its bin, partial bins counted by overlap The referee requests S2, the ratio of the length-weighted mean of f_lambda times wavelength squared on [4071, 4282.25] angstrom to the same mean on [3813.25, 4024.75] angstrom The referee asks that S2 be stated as 1.43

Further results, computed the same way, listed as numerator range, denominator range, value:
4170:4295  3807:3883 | 1.48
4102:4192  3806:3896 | 1.49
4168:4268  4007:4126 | 1.07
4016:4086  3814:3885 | 1.40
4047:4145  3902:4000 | 1.43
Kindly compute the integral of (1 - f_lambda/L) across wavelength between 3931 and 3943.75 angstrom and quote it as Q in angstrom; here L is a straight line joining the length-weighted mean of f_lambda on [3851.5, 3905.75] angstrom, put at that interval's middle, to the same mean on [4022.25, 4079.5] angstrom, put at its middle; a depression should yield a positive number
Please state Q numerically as 6.8 angstrom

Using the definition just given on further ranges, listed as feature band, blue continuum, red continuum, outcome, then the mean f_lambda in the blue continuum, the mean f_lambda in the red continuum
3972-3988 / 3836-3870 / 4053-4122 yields 0.9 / 16.7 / 19.3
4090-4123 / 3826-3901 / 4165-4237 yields -1.2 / 15.4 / 19.7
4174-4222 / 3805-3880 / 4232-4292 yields -4.1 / 15.8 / 18.9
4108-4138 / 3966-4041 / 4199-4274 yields -2.4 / 18.2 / 19.2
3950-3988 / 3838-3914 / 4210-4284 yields 6.2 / 16.5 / 19.2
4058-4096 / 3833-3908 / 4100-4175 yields -1.4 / 15.9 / 19.9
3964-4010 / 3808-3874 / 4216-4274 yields 1.1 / 15.7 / 19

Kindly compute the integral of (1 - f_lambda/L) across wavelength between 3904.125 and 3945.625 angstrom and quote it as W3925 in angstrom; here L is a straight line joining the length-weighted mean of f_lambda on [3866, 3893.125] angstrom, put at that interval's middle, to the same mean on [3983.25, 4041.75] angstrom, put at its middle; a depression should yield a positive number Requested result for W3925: 9.0 angstrom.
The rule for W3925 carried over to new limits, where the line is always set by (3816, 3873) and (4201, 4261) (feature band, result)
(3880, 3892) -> 0.7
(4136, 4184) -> -4.6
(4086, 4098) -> -1.7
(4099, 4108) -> 0.7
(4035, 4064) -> -3.3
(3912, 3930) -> 0.9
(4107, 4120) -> -1.6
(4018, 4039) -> -3.3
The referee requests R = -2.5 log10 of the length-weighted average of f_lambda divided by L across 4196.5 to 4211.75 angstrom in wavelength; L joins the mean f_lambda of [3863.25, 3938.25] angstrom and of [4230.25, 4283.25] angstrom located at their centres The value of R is -0.08 mag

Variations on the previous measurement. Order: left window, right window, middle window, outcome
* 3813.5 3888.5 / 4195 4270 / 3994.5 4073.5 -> -0.14 mag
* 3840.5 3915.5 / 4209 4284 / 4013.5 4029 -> -0.14 mag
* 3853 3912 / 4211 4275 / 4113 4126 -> -0.12 mag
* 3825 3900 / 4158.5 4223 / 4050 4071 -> -0.06 mag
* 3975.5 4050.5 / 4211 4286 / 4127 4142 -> -0.06 mag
